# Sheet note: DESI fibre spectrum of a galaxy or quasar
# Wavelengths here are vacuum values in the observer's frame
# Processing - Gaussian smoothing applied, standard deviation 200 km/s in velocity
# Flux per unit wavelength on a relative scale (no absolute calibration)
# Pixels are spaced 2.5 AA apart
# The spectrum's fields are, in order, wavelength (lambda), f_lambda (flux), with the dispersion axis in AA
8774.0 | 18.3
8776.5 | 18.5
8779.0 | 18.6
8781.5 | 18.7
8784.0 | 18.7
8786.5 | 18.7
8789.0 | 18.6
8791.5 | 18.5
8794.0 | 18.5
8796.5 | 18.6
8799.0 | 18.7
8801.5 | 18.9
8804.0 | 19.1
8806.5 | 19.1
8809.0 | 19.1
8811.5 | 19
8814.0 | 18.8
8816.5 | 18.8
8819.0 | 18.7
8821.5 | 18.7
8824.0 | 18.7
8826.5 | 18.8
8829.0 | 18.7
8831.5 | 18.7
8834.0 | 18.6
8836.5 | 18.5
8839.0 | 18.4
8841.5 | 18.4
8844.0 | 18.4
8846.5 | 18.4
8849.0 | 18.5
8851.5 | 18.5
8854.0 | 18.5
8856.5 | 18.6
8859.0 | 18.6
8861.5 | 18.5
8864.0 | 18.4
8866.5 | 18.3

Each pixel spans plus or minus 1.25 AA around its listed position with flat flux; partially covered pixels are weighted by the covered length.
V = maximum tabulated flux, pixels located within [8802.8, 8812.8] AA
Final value 19.1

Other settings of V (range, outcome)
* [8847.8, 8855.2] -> 18.5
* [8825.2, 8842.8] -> 18.8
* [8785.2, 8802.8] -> 18.9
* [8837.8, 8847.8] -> 18.4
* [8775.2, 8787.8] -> 18.7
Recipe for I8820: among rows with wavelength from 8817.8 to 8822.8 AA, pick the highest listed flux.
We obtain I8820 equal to 18.7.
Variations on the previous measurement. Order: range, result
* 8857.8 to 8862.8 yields 18.6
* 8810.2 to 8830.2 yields 19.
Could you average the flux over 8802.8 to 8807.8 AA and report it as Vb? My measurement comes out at 19.1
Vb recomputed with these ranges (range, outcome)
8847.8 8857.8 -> 18.5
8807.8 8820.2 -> 18.9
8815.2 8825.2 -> 18.7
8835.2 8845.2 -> 18.4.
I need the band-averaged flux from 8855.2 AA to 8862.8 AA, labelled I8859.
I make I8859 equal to 18.6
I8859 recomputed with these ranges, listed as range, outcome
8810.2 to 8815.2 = 18.9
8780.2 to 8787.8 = 18.7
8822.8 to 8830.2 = 18.7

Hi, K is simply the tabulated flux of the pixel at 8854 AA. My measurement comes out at 18.5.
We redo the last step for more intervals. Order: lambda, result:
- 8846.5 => 18.4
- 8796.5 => 18.6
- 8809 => 19.1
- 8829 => 18.7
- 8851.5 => 18.5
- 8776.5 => 18.5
